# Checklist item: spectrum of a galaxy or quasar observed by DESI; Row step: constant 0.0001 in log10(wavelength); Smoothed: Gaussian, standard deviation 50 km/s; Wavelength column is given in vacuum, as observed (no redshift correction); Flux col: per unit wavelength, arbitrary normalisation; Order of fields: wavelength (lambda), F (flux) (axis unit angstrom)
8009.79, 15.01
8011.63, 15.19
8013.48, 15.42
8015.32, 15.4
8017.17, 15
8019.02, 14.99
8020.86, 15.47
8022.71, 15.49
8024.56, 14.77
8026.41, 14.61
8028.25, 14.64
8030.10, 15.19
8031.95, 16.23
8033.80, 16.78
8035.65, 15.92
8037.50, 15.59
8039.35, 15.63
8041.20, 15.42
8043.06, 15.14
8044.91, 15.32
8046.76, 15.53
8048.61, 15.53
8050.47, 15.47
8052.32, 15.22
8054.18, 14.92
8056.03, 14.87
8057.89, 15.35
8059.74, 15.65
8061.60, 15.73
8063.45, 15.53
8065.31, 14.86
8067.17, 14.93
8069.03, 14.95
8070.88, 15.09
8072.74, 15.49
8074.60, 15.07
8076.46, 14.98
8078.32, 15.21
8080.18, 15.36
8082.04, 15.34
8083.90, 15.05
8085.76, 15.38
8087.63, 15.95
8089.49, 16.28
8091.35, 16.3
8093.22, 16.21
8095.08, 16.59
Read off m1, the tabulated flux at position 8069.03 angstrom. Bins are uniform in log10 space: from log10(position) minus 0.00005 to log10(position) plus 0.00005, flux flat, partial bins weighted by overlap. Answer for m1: 14.95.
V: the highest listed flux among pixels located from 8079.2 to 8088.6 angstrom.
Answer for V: 15.95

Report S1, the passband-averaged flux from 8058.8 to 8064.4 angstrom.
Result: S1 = 15.6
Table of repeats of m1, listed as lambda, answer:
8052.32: 15.22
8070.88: 15.09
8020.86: 15.47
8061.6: 15.73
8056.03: 14.87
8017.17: 15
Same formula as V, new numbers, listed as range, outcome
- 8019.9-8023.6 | 15.49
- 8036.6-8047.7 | 15.63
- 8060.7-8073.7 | 15.73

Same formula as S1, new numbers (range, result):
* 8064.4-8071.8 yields 15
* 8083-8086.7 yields 15.2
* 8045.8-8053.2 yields 15.4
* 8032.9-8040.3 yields 16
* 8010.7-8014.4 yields 15.3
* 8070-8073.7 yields 15.3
